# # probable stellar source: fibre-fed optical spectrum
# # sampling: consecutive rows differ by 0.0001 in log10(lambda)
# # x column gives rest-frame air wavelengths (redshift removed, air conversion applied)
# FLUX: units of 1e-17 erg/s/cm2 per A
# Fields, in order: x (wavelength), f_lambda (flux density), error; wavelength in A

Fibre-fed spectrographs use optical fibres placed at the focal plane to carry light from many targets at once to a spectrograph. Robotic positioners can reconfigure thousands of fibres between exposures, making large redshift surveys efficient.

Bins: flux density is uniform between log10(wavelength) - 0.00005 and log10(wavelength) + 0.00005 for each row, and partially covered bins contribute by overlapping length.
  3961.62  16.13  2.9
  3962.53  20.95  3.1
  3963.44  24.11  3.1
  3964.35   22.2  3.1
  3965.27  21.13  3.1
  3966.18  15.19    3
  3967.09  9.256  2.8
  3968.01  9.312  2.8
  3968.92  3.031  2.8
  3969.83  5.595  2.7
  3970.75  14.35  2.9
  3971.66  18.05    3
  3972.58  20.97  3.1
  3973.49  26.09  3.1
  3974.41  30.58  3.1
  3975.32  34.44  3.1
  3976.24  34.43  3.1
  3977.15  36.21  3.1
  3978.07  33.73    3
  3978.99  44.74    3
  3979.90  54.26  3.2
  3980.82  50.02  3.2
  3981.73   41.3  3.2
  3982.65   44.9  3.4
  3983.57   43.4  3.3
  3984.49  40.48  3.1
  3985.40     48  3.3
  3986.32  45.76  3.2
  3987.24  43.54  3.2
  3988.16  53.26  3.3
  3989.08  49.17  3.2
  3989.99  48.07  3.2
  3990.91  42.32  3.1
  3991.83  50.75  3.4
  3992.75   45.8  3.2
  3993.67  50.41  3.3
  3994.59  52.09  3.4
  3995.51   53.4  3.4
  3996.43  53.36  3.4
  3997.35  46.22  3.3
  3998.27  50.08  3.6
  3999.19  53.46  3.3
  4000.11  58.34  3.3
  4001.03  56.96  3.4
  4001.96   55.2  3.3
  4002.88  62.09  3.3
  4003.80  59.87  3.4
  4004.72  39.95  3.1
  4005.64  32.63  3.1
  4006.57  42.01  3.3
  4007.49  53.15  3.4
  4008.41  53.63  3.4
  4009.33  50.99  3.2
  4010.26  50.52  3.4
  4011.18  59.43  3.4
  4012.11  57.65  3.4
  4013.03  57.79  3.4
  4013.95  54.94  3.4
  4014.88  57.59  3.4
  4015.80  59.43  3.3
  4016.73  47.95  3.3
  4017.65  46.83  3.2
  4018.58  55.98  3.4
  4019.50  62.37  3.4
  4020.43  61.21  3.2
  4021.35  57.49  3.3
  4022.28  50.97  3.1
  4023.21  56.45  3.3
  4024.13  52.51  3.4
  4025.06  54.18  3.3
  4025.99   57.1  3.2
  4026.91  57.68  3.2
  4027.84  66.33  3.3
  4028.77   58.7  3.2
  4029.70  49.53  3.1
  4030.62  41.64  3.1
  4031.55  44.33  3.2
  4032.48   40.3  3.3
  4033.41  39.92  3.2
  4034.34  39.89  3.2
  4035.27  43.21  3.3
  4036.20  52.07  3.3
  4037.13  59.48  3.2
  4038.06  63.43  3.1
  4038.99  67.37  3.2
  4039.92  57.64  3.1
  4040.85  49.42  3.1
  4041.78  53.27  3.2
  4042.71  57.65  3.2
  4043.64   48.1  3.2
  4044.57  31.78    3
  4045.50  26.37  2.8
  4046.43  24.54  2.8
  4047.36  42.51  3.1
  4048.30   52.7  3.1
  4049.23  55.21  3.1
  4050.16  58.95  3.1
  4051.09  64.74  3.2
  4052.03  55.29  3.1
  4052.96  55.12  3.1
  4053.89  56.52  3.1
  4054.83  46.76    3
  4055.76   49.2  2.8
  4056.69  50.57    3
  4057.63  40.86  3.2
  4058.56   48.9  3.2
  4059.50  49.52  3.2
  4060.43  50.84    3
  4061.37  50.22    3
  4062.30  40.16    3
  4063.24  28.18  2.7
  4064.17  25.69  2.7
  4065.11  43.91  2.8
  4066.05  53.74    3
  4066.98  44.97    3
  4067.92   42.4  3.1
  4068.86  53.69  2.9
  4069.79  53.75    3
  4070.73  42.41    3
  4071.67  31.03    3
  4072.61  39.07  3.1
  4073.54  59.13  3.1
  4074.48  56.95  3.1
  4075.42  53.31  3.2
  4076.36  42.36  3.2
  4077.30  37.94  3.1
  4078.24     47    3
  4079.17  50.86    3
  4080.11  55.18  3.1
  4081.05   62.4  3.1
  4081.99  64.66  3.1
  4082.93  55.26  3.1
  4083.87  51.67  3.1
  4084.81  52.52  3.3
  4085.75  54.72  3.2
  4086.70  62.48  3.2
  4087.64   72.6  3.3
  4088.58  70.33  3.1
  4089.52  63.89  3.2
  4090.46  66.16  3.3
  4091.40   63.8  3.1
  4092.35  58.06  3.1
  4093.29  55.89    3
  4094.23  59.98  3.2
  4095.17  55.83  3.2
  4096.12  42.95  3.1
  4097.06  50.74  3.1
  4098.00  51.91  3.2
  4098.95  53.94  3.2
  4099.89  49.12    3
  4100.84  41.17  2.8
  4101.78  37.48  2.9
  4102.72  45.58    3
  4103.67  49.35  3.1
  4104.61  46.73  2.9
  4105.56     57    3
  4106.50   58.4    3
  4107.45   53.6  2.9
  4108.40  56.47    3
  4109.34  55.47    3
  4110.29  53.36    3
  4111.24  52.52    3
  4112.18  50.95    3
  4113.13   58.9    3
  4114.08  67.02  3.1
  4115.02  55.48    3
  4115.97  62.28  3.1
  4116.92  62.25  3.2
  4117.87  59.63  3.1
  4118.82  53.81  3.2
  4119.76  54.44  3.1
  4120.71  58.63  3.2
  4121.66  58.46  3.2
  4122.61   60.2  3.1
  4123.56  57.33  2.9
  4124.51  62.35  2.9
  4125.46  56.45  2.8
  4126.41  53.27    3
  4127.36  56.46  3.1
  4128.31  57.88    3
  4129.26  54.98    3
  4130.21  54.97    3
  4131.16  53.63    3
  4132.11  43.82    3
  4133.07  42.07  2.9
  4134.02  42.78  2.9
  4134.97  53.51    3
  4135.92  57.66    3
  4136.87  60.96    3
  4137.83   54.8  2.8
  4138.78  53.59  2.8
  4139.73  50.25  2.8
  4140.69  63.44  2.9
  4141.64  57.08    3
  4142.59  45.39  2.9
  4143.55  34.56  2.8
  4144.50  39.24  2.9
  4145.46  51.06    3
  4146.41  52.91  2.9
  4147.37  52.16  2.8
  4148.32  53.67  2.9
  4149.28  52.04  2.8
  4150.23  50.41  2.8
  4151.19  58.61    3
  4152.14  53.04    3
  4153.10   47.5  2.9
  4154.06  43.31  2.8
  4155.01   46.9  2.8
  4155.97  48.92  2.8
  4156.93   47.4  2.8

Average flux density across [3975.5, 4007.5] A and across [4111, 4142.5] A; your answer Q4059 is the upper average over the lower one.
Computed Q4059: 1.17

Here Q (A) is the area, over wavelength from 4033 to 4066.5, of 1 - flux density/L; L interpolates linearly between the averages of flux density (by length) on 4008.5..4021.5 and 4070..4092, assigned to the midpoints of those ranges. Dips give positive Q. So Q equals 4.2 A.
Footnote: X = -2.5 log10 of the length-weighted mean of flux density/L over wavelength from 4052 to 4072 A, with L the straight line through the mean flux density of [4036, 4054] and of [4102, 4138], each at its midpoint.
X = 0.14 mag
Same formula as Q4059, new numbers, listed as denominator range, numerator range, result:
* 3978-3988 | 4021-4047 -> 1.10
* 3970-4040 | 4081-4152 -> 1.13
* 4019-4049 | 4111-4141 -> 1.10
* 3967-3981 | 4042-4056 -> 1.82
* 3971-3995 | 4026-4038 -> 1.21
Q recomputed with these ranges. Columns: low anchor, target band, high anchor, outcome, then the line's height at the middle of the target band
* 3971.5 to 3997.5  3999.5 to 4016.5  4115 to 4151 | -3.3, 44.6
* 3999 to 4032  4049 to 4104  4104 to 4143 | 3.4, 54.7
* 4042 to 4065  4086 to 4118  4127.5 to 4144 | -4.0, 49.6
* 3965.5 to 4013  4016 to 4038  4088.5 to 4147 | -3.3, 45.4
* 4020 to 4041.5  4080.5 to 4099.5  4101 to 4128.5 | -1.3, 54.7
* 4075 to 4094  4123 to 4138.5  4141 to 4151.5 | -0.7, 51.7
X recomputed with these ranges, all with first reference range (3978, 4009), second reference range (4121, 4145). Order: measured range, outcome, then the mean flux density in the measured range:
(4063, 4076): 0.13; 45.1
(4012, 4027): -0.13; 55.7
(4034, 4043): -0.09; 54.5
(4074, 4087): -0.04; 53.2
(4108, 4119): -0.10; 57.4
